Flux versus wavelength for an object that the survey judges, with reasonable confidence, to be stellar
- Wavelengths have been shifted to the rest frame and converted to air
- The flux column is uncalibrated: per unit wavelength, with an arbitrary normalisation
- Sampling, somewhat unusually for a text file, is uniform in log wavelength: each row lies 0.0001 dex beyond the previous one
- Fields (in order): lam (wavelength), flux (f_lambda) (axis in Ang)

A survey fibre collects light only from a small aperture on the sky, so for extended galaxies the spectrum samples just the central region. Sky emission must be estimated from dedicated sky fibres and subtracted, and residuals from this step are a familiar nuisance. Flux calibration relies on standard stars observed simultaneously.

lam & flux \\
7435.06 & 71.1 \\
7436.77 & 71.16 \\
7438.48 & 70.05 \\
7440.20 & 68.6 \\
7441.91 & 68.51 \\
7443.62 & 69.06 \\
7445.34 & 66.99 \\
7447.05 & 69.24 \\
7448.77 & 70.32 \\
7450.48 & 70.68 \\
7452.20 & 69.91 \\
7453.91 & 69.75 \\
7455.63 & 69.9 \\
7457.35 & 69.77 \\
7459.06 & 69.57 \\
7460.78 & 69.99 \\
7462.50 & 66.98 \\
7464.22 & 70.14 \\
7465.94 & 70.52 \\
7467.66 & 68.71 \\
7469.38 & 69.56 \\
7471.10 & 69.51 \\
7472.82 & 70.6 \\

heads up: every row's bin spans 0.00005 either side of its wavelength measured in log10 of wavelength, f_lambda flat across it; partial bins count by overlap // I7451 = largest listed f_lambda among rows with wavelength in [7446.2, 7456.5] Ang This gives 70.68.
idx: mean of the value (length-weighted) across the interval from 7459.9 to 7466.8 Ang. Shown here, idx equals 69.3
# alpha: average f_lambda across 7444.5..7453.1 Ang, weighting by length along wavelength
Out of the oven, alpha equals 69.5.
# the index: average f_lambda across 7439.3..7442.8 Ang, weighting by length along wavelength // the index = 68.6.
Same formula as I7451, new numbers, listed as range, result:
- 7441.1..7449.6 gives 70.32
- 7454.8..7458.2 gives 69.9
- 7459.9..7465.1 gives 70.14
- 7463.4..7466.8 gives 70.52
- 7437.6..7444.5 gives 70.05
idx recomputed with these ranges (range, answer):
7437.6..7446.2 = 68.7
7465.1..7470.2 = 69.6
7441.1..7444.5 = 68.7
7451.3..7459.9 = 69.8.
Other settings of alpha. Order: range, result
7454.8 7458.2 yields 69.8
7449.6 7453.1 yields 70.4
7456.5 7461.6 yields 69.8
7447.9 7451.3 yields 70.5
